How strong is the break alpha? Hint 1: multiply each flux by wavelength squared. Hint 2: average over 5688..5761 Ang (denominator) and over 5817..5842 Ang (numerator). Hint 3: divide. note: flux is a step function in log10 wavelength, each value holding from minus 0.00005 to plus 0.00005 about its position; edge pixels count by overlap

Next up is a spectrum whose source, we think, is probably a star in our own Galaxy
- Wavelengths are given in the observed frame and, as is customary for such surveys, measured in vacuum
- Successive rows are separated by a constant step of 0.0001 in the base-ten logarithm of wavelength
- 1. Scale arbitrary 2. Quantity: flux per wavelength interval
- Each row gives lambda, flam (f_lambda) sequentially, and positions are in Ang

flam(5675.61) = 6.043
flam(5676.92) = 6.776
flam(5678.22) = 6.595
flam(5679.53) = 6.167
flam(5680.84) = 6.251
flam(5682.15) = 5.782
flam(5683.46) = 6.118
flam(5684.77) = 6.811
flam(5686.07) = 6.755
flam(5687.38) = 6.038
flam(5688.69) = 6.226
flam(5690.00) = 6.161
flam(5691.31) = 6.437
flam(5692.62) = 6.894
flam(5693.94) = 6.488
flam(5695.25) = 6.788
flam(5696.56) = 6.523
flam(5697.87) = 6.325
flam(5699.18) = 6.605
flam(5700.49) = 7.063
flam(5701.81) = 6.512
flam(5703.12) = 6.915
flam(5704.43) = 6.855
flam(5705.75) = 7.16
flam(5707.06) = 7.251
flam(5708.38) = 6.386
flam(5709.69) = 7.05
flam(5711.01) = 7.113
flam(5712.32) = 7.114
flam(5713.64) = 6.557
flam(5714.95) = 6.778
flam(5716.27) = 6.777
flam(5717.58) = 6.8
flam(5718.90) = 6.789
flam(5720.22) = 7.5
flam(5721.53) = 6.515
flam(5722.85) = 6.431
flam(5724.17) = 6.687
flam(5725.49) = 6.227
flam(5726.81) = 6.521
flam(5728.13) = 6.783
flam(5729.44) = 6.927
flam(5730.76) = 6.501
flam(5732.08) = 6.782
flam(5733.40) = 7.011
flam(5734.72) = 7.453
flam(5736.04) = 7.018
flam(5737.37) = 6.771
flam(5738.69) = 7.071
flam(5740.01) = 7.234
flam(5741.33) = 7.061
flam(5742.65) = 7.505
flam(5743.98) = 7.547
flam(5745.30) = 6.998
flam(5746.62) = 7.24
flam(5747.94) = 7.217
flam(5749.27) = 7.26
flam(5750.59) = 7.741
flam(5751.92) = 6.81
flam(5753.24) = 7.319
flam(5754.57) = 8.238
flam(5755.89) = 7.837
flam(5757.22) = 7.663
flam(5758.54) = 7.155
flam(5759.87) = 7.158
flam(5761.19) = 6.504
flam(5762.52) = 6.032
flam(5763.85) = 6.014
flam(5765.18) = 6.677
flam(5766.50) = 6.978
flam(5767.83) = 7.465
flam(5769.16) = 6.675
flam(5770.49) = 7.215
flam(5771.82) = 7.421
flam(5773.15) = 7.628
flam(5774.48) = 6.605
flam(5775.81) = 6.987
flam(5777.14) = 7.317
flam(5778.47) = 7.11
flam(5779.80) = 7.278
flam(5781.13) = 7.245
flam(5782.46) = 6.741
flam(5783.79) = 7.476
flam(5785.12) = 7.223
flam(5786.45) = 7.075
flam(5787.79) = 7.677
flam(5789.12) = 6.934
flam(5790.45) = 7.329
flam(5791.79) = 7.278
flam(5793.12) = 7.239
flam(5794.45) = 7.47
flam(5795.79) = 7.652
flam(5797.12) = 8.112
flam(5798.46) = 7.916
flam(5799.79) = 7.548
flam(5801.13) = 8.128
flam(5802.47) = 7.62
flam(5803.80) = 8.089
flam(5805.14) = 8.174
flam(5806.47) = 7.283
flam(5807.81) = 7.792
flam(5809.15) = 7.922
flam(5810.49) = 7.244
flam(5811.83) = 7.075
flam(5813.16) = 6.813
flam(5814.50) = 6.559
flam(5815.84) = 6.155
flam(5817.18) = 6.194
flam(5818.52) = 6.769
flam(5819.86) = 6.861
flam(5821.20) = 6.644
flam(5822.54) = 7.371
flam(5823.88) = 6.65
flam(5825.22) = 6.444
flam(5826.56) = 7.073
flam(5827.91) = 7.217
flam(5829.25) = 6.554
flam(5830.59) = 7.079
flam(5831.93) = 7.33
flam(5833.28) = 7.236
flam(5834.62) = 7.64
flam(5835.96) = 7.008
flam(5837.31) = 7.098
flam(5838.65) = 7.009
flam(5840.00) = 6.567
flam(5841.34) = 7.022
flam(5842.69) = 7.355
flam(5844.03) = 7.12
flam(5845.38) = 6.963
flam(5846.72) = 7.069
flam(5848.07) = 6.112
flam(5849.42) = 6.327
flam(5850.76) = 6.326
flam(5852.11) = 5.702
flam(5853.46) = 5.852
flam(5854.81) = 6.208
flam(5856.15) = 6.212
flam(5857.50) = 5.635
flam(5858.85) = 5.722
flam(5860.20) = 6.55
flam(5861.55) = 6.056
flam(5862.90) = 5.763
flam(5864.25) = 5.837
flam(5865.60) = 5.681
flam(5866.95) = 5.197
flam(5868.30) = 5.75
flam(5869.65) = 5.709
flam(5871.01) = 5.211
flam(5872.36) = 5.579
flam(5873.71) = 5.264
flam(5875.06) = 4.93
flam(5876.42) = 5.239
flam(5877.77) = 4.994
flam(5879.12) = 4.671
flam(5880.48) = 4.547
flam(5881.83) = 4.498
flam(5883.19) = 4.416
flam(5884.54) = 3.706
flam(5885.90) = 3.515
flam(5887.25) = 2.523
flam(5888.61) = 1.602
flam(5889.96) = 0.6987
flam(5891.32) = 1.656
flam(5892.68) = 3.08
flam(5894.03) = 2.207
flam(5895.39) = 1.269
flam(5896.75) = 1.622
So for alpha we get 1.04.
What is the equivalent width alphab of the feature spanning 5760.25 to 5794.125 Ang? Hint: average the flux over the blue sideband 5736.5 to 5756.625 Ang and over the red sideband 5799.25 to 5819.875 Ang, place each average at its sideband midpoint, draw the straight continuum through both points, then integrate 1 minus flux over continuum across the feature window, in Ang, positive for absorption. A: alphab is 1.1 Ang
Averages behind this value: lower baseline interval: 7.32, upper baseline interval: 7.27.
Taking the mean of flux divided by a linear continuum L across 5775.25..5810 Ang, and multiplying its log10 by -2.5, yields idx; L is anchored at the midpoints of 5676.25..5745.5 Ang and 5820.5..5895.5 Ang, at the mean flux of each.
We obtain -0.22 mag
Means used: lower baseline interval 6.74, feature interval 7.49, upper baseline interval 5.58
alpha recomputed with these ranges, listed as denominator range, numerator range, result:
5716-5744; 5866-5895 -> 0.62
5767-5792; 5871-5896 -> 0.52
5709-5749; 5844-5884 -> 0.86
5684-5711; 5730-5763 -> 1.09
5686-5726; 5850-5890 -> 0.80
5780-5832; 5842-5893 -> 0.73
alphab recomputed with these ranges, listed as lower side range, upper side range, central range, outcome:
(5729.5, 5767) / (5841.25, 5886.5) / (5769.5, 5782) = -0.79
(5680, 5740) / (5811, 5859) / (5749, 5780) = -1.94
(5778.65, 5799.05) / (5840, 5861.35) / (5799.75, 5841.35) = -1.49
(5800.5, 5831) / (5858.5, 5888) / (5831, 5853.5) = -2.45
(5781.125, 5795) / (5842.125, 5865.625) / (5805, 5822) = -0.33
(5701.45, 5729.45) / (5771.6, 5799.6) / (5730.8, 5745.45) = -0.29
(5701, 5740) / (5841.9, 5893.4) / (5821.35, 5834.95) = -3.49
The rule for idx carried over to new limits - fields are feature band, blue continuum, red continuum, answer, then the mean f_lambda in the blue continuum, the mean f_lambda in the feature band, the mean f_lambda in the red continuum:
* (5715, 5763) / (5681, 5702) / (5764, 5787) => -0.032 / 6.46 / 7.03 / 7.1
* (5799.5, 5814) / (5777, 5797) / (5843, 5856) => -0.085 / 7.29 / 7.6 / 6.43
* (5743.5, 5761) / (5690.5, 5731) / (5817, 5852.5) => -0.090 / 6.75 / 7.38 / 6.86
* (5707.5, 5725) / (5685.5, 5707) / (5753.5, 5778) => -0.008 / 6.63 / 6.81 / 7.09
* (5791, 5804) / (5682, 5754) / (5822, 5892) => -0.235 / 6.83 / 7.69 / 5.71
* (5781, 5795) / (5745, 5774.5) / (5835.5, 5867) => -0.053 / 7.14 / 7.25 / 6.37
